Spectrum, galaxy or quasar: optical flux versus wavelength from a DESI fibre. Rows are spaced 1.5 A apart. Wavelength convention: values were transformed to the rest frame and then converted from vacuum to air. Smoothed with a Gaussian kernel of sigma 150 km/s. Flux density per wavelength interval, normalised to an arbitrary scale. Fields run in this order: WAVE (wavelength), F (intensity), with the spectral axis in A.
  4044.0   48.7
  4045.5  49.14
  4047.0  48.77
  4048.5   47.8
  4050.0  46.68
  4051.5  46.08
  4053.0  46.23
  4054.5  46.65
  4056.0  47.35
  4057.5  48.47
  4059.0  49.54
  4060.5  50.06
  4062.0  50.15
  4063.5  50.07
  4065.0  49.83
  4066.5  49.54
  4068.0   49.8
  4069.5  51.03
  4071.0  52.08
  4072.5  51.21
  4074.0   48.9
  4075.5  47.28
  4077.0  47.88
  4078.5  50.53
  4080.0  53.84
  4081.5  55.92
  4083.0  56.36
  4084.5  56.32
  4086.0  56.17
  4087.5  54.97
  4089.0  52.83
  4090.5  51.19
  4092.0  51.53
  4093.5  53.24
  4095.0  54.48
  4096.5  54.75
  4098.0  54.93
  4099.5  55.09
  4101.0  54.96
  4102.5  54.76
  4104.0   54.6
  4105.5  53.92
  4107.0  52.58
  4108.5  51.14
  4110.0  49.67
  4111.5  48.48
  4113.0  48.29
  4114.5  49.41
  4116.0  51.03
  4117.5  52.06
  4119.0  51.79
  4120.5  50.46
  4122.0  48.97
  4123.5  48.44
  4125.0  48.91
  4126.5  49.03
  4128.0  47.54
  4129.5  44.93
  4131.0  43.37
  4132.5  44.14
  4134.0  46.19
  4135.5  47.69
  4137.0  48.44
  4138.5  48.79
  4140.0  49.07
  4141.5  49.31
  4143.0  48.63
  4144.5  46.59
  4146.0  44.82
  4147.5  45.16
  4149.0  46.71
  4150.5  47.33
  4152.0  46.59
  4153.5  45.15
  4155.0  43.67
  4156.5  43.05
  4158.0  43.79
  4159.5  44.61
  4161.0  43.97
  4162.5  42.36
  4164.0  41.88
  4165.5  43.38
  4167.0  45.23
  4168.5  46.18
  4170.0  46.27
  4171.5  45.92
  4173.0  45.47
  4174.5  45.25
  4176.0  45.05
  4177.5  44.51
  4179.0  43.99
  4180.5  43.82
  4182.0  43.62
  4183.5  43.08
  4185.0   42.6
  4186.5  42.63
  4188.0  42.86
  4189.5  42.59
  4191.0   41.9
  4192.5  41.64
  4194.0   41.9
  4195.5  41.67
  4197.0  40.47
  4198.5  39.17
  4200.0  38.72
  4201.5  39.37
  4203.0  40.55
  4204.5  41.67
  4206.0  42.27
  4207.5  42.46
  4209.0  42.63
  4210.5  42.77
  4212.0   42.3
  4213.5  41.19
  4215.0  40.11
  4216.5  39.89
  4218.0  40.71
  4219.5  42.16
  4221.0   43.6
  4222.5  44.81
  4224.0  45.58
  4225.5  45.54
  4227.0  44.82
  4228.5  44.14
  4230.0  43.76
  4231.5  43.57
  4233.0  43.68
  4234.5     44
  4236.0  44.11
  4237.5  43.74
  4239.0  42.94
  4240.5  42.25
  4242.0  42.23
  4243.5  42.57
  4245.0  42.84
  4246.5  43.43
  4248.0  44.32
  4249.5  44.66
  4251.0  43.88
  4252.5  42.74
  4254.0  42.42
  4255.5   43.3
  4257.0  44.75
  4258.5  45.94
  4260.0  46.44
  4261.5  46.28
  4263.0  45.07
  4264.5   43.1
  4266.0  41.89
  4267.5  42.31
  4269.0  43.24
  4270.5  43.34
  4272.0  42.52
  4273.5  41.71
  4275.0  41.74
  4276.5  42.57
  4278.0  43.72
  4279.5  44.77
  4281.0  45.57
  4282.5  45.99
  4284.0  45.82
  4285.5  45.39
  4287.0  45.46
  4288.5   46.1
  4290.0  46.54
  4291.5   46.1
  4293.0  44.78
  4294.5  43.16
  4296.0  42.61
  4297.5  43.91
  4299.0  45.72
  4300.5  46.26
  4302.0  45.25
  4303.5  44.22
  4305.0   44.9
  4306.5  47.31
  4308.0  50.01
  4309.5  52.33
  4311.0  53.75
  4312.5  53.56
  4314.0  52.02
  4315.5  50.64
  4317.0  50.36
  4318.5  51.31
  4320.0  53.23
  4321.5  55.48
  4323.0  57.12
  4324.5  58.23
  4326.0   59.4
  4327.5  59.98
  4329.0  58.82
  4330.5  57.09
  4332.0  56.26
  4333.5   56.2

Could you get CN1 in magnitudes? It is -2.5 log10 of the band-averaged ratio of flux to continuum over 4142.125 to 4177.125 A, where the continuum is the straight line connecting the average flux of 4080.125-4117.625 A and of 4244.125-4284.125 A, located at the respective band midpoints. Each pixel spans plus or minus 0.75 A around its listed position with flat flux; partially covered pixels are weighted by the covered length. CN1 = 0.106 mag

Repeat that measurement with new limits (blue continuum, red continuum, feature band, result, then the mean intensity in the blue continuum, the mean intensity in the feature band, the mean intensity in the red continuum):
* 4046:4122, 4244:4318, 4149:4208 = 0.12 mag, 51.2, 43.3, 45.4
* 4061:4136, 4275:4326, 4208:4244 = 0.14 mag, 51.1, 43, 48.1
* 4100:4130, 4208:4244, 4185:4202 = 0.10 mag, 50.6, 41.3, 43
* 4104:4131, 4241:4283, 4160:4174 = 0.07 mag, 49.8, 44.5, 43.7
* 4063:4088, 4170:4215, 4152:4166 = 0.04 mag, 51.9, 43.7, 42.5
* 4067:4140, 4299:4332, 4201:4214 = 0.23 mag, 51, 41.7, 52.4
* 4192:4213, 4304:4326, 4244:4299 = 0.09 mag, 41.3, 44.1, 52.3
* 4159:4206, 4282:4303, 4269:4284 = 0.03 mag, 43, 43.6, 45.2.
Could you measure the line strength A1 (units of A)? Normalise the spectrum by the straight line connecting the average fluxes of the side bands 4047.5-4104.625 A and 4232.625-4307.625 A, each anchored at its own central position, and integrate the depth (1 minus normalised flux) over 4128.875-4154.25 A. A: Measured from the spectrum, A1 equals 1.19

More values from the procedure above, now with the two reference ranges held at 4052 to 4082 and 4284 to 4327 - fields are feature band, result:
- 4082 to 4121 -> -2.6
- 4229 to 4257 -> 3.3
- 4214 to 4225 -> 1.5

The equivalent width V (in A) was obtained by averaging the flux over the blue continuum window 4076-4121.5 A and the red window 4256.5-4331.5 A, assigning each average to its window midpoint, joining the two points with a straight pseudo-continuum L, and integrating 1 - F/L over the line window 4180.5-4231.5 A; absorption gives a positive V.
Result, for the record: 7.9 A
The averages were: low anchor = 52.7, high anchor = 47.8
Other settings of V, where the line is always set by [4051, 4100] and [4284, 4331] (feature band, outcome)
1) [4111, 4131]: 0.8 A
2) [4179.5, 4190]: 1.6 A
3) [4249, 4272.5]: 3.0 A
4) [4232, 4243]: 1.5 A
